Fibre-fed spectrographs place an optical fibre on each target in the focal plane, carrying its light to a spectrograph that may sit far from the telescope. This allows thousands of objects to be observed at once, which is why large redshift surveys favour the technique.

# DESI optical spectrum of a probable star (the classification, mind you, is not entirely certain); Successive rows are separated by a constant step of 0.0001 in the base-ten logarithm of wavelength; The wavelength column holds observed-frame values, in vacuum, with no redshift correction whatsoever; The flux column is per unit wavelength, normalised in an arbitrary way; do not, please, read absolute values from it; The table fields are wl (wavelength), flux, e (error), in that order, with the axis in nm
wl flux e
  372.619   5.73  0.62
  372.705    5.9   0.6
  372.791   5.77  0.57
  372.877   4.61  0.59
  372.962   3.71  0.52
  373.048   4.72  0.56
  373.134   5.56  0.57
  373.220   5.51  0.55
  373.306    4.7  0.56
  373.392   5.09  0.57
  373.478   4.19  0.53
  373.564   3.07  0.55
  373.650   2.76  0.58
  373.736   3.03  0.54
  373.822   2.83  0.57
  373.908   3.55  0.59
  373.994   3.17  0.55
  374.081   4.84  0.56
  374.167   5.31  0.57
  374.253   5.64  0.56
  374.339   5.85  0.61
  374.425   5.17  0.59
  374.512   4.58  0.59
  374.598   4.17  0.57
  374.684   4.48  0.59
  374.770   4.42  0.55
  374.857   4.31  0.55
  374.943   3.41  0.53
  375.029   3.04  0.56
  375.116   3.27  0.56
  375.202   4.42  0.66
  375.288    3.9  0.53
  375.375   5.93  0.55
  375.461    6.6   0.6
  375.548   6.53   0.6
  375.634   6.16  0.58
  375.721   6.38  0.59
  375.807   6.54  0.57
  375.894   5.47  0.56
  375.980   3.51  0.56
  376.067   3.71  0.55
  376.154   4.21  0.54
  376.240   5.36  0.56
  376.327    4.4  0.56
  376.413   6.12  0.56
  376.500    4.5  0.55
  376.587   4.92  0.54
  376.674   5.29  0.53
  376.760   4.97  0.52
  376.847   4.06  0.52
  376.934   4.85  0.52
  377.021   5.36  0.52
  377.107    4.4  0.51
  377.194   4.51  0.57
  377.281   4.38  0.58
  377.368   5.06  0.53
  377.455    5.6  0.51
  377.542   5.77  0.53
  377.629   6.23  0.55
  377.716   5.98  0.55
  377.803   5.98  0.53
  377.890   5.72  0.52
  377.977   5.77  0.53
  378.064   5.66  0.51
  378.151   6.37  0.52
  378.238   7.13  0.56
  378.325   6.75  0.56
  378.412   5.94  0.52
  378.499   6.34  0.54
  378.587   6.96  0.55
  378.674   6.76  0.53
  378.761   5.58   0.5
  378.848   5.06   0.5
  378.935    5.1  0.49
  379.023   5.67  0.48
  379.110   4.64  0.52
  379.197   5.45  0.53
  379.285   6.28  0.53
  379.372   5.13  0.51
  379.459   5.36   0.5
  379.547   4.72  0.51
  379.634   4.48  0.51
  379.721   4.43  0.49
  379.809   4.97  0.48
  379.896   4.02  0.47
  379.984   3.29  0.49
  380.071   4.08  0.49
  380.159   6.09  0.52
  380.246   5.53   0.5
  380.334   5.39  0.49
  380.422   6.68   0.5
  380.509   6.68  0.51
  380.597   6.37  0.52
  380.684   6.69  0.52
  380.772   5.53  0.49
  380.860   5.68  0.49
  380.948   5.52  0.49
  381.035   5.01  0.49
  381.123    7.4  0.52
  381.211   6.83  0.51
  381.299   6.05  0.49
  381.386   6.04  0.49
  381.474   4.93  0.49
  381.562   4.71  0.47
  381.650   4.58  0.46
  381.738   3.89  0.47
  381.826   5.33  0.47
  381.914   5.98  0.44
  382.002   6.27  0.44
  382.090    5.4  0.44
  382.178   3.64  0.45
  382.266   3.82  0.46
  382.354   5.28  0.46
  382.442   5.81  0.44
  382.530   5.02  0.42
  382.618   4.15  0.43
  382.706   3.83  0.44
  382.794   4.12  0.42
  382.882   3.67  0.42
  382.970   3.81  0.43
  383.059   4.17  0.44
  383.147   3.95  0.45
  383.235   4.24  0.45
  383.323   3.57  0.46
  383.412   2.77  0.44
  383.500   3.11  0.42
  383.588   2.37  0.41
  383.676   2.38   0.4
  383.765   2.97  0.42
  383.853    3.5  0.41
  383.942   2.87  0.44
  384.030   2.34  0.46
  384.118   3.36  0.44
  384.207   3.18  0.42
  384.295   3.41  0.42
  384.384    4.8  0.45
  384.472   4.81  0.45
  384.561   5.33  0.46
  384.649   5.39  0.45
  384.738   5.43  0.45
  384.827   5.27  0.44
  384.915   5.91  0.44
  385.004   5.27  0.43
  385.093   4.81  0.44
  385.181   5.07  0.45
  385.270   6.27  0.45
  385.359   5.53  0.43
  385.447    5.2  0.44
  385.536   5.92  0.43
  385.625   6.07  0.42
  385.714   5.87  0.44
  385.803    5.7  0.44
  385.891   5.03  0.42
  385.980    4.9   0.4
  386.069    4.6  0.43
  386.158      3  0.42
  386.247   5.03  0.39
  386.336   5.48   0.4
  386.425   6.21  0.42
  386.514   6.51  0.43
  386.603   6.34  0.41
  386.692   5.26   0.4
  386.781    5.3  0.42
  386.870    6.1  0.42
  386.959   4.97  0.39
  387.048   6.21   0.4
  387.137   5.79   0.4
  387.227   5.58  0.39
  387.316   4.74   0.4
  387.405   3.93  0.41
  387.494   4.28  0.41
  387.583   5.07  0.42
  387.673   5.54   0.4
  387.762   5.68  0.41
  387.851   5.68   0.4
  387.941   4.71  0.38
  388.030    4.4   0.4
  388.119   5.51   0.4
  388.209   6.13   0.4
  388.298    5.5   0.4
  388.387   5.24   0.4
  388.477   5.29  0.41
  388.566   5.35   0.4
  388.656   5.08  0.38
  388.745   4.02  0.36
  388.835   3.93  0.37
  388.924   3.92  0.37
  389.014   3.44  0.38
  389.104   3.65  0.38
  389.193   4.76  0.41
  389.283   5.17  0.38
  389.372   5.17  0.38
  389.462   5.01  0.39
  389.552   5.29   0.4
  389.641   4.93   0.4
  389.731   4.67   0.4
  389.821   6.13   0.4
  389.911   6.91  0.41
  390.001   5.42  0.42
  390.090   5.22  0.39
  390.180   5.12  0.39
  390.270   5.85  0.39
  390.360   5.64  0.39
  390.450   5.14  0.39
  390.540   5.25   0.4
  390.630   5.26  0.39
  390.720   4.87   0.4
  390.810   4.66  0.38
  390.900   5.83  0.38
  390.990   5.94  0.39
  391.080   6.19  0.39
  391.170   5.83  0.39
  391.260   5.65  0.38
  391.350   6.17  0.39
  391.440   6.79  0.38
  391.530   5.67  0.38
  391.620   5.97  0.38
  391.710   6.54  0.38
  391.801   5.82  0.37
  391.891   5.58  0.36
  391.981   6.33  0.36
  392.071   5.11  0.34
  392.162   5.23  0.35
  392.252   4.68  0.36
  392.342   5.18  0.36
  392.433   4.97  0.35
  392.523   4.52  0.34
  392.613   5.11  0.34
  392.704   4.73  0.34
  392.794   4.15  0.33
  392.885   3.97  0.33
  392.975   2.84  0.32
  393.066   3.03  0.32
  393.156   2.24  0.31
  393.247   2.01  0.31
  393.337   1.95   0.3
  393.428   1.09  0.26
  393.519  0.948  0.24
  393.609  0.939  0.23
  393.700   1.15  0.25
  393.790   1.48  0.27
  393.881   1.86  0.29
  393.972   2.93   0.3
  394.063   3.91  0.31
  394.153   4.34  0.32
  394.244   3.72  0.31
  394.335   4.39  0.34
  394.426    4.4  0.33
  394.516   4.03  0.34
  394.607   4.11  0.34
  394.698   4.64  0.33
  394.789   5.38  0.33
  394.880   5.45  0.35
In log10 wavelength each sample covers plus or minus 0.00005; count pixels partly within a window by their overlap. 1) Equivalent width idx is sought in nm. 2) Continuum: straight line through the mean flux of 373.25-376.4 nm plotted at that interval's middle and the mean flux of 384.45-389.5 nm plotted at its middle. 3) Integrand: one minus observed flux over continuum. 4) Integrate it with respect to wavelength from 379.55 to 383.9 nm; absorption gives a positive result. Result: 0.12 nm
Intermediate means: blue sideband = 4.58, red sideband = 5.18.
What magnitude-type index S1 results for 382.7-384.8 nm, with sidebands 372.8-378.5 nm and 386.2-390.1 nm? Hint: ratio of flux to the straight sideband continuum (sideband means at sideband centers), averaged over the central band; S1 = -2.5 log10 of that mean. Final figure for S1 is 0.34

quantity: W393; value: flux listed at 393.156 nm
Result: 2.24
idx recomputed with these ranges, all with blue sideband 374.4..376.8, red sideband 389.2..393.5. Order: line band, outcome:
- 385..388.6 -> -0.30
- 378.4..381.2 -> -0.38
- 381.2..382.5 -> -0.08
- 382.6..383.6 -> 0.25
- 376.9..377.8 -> -0.07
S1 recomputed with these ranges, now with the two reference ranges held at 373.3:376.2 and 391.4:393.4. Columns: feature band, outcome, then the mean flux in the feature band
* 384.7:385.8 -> -0.21 mag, 5.56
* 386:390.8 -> -0.12 mag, 5.15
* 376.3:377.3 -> -0.07 mag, 4.83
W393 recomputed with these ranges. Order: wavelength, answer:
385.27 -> 6.27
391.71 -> 6.54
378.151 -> 6.37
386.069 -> 4.6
